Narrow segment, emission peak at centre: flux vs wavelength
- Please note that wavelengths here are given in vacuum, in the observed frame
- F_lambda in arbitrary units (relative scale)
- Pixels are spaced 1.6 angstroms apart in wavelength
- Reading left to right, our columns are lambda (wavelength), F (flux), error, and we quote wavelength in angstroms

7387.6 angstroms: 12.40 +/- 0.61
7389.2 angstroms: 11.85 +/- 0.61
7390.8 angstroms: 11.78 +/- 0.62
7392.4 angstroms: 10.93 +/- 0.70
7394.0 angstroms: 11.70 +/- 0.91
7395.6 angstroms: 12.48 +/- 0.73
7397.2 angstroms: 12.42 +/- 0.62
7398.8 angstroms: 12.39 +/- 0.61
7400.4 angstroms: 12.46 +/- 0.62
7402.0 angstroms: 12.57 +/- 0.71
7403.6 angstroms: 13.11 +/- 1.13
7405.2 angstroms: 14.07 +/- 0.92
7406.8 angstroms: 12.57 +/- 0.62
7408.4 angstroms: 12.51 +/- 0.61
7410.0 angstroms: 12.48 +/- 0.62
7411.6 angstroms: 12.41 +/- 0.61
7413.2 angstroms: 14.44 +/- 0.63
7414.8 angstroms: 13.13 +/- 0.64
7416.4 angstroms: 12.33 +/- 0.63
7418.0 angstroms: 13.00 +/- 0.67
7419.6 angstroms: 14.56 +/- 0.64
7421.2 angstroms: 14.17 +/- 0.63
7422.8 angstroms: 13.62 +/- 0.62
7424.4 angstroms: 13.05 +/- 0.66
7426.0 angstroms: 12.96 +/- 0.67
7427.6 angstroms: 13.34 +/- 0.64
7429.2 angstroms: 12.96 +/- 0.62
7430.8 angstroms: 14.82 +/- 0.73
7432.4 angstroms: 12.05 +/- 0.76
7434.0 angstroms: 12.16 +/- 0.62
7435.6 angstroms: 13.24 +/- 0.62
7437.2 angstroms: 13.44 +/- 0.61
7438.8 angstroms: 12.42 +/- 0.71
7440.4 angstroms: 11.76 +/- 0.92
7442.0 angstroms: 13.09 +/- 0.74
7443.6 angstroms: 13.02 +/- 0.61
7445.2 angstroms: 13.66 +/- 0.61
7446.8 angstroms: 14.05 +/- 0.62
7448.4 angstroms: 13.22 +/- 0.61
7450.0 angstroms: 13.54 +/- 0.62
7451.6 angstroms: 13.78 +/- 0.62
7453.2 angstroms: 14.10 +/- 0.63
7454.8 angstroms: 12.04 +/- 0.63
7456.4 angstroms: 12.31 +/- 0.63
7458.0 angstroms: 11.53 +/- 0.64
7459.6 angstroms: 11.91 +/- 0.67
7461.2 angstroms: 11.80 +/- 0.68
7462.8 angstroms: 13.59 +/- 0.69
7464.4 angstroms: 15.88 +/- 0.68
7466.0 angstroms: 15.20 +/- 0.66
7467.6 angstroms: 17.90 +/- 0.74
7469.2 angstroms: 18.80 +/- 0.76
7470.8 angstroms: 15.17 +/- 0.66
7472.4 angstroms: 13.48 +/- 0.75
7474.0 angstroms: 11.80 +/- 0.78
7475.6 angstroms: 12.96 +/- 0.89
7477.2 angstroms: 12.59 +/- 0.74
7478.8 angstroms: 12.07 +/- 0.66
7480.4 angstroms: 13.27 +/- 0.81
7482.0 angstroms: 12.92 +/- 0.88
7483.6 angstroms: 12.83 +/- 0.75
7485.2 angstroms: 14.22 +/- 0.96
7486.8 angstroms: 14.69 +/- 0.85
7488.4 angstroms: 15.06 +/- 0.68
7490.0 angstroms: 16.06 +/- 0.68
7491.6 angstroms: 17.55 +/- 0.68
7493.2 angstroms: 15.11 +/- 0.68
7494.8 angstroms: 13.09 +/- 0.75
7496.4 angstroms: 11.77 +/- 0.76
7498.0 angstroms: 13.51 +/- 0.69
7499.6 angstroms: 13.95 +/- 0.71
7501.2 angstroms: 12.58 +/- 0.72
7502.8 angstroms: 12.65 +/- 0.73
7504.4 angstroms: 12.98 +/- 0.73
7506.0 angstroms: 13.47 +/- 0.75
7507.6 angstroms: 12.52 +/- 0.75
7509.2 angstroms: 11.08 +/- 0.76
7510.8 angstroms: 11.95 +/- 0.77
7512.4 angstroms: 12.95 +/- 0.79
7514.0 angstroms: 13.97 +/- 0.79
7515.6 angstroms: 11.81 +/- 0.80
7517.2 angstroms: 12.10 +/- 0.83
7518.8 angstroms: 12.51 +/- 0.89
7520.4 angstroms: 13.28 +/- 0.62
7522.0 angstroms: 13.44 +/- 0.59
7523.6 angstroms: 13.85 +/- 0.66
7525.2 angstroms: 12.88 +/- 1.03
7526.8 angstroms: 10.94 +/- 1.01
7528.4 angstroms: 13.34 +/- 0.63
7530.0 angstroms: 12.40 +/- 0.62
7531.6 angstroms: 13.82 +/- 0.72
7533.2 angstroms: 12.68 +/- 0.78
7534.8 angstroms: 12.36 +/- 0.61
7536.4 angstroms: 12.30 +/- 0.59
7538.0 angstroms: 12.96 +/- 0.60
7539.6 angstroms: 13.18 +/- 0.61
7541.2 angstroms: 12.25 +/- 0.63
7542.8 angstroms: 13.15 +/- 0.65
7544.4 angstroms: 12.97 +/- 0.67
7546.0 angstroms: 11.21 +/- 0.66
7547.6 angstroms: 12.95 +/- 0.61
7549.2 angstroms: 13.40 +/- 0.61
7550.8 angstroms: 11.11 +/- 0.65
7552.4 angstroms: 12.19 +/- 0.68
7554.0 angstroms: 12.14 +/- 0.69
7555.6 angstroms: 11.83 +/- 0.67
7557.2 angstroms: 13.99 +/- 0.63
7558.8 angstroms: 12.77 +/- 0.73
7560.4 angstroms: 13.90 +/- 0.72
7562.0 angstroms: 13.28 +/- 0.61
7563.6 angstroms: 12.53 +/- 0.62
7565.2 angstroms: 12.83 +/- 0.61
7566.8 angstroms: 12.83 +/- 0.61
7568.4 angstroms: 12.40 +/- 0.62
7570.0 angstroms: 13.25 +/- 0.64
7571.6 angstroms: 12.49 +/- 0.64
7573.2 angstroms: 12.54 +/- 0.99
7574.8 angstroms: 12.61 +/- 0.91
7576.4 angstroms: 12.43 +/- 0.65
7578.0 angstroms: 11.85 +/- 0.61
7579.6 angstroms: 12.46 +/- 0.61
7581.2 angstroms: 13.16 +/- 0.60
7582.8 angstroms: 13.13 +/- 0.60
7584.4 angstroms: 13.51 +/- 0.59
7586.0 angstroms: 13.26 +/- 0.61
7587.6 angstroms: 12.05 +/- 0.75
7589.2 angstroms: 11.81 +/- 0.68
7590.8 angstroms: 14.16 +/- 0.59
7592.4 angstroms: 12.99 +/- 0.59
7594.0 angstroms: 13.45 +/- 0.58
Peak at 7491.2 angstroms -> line [N II] 6583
